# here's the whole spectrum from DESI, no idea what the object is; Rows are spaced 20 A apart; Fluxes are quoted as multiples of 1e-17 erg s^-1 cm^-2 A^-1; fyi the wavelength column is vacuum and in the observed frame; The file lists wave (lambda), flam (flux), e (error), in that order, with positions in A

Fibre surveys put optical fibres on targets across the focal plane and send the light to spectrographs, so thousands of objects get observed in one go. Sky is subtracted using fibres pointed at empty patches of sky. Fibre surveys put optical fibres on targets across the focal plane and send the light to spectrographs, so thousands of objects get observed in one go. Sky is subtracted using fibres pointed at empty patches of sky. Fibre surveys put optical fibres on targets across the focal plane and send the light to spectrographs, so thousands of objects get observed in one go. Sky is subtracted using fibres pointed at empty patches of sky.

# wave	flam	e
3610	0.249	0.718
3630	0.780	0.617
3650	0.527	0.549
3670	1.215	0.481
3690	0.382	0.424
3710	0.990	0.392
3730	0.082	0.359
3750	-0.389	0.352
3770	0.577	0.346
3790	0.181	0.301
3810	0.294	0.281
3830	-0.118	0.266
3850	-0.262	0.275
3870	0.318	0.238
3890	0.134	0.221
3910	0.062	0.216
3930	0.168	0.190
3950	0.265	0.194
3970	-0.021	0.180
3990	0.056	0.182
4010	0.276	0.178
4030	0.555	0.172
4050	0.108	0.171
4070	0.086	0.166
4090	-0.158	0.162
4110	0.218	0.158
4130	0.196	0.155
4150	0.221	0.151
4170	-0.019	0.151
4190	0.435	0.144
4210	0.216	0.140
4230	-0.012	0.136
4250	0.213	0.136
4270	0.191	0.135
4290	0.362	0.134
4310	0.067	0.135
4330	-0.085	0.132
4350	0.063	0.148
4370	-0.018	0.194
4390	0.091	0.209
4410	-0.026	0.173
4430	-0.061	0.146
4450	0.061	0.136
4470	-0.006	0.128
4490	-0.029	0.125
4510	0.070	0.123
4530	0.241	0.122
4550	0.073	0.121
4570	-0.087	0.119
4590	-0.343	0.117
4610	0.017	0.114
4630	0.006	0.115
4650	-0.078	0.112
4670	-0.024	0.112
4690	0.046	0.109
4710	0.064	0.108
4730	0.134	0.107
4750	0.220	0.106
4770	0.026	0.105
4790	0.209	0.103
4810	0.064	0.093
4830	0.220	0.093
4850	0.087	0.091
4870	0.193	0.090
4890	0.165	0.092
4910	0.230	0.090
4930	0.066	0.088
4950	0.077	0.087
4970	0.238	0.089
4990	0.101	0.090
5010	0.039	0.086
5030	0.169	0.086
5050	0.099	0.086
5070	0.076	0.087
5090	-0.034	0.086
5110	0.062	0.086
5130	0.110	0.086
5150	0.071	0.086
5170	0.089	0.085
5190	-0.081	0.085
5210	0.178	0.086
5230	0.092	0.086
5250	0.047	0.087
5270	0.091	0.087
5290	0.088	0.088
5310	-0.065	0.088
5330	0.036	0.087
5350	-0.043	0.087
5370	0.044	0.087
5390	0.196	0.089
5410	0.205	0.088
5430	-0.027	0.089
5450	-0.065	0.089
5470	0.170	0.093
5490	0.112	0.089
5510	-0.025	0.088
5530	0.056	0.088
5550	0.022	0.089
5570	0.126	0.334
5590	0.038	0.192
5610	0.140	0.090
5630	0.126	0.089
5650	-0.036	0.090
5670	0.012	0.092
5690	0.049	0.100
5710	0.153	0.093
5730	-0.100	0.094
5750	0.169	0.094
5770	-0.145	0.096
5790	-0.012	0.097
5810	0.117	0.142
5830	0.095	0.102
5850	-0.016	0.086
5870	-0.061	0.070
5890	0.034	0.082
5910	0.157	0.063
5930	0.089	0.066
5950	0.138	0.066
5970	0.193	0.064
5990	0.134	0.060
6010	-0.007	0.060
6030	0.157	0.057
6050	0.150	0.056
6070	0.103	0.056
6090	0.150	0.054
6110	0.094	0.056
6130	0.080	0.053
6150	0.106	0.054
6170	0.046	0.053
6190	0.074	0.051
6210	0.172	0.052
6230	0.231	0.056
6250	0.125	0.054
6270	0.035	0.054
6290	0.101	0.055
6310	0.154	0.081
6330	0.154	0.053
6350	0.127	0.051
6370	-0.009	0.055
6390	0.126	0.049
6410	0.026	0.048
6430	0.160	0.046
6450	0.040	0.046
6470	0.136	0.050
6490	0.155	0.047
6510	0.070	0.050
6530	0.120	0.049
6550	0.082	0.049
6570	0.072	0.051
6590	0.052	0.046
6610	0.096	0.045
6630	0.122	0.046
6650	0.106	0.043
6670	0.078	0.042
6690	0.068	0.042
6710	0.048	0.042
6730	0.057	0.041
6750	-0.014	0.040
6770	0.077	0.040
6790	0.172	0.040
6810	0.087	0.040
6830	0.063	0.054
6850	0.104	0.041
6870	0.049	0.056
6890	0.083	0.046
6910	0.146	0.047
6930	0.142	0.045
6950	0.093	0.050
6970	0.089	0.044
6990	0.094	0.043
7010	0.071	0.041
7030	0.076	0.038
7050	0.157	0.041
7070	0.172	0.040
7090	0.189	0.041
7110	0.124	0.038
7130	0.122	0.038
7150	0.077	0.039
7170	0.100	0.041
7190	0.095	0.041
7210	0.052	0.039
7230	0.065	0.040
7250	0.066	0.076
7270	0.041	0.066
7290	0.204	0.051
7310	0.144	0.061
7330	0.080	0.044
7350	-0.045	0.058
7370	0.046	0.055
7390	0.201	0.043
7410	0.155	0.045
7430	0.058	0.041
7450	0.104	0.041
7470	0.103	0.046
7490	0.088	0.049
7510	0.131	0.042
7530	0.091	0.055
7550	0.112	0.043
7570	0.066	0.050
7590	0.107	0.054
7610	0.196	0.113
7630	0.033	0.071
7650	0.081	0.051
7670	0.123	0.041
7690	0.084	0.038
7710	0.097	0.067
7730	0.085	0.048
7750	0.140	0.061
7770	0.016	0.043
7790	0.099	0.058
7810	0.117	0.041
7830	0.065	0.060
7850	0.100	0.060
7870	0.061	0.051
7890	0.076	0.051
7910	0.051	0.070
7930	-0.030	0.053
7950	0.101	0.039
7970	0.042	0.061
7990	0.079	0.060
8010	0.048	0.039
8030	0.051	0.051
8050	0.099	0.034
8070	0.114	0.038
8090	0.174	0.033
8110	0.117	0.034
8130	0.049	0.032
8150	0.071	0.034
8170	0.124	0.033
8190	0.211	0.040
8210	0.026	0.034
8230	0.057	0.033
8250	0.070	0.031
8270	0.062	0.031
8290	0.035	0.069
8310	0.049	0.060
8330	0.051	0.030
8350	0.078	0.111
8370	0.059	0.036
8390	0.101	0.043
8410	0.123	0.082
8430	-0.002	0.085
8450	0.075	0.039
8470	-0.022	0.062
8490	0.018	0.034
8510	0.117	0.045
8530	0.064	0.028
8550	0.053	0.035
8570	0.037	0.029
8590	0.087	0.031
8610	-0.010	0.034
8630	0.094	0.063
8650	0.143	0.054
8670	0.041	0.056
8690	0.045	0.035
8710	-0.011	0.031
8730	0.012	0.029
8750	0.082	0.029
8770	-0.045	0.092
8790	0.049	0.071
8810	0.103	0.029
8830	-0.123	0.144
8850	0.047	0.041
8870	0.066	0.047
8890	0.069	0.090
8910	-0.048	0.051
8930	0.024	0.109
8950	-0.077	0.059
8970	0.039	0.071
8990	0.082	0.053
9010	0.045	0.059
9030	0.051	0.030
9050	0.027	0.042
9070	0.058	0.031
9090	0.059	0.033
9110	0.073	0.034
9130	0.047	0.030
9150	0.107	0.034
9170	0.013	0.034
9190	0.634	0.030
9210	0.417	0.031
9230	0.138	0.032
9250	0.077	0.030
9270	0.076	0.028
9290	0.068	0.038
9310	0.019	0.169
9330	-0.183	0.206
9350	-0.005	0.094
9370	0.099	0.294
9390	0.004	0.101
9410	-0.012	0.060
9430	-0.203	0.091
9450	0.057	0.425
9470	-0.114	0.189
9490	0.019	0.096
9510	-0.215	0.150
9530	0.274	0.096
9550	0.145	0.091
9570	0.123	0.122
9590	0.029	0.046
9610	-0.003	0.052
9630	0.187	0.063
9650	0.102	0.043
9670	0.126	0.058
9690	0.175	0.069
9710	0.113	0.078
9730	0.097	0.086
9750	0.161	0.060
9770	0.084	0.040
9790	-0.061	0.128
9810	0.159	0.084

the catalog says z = 1.47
